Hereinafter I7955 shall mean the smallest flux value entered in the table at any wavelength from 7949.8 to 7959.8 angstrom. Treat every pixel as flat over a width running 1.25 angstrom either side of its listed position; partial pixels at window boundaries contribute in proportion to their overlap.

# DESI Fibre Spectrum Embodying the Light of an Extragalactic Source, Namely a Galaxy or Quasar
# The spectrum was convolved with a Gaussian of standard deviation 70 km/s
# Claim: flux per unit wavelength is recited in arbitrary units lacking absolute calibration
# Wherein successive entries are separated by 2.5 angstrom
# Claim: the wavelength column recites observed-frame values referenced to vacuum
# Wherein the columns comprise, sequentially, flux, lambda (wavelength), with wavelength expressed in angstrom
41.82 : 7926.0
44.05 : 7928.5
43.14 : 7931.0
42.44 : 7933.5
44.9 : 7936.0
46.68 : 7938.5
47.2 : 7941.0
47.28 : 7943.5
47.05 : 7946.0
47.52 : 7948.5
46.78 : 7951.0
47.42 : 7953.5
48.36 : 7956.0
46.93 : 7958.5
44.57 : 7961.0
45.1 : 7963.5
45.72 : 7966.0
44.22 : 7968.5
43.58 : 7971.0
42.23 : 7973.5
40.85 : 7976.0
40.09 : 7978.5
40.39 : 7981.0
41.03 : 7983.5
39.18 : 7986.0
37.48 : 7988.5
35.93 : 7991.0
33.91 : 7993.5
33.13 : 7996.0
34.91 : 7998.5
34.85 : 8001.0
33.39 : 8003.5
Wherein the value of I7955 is 46.78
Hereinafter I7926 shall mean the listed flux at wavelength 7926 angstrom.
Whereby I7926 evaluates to 41.82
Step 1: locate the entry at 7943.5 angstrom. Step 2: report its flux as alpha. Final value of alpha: 47.28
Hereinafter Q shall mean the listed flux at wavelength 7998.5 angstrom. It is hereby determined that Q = 34.91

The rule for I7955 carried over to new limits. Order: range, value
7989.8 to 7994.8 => 33.91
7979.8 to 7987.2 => 39.18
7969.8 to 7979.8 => 40.09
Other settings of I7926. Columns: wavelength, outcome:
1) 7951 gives 46.78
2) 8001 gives 34.85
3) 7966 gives 45.72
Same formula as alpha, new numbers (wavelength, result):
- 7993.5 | 33.91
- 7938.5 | 46.68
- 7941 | 47.2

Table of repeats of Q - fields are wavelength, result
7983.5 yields 41.03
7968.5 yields 44.22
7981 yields 40.39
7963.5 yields 45.1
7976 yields 40.85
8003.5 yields 33.39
